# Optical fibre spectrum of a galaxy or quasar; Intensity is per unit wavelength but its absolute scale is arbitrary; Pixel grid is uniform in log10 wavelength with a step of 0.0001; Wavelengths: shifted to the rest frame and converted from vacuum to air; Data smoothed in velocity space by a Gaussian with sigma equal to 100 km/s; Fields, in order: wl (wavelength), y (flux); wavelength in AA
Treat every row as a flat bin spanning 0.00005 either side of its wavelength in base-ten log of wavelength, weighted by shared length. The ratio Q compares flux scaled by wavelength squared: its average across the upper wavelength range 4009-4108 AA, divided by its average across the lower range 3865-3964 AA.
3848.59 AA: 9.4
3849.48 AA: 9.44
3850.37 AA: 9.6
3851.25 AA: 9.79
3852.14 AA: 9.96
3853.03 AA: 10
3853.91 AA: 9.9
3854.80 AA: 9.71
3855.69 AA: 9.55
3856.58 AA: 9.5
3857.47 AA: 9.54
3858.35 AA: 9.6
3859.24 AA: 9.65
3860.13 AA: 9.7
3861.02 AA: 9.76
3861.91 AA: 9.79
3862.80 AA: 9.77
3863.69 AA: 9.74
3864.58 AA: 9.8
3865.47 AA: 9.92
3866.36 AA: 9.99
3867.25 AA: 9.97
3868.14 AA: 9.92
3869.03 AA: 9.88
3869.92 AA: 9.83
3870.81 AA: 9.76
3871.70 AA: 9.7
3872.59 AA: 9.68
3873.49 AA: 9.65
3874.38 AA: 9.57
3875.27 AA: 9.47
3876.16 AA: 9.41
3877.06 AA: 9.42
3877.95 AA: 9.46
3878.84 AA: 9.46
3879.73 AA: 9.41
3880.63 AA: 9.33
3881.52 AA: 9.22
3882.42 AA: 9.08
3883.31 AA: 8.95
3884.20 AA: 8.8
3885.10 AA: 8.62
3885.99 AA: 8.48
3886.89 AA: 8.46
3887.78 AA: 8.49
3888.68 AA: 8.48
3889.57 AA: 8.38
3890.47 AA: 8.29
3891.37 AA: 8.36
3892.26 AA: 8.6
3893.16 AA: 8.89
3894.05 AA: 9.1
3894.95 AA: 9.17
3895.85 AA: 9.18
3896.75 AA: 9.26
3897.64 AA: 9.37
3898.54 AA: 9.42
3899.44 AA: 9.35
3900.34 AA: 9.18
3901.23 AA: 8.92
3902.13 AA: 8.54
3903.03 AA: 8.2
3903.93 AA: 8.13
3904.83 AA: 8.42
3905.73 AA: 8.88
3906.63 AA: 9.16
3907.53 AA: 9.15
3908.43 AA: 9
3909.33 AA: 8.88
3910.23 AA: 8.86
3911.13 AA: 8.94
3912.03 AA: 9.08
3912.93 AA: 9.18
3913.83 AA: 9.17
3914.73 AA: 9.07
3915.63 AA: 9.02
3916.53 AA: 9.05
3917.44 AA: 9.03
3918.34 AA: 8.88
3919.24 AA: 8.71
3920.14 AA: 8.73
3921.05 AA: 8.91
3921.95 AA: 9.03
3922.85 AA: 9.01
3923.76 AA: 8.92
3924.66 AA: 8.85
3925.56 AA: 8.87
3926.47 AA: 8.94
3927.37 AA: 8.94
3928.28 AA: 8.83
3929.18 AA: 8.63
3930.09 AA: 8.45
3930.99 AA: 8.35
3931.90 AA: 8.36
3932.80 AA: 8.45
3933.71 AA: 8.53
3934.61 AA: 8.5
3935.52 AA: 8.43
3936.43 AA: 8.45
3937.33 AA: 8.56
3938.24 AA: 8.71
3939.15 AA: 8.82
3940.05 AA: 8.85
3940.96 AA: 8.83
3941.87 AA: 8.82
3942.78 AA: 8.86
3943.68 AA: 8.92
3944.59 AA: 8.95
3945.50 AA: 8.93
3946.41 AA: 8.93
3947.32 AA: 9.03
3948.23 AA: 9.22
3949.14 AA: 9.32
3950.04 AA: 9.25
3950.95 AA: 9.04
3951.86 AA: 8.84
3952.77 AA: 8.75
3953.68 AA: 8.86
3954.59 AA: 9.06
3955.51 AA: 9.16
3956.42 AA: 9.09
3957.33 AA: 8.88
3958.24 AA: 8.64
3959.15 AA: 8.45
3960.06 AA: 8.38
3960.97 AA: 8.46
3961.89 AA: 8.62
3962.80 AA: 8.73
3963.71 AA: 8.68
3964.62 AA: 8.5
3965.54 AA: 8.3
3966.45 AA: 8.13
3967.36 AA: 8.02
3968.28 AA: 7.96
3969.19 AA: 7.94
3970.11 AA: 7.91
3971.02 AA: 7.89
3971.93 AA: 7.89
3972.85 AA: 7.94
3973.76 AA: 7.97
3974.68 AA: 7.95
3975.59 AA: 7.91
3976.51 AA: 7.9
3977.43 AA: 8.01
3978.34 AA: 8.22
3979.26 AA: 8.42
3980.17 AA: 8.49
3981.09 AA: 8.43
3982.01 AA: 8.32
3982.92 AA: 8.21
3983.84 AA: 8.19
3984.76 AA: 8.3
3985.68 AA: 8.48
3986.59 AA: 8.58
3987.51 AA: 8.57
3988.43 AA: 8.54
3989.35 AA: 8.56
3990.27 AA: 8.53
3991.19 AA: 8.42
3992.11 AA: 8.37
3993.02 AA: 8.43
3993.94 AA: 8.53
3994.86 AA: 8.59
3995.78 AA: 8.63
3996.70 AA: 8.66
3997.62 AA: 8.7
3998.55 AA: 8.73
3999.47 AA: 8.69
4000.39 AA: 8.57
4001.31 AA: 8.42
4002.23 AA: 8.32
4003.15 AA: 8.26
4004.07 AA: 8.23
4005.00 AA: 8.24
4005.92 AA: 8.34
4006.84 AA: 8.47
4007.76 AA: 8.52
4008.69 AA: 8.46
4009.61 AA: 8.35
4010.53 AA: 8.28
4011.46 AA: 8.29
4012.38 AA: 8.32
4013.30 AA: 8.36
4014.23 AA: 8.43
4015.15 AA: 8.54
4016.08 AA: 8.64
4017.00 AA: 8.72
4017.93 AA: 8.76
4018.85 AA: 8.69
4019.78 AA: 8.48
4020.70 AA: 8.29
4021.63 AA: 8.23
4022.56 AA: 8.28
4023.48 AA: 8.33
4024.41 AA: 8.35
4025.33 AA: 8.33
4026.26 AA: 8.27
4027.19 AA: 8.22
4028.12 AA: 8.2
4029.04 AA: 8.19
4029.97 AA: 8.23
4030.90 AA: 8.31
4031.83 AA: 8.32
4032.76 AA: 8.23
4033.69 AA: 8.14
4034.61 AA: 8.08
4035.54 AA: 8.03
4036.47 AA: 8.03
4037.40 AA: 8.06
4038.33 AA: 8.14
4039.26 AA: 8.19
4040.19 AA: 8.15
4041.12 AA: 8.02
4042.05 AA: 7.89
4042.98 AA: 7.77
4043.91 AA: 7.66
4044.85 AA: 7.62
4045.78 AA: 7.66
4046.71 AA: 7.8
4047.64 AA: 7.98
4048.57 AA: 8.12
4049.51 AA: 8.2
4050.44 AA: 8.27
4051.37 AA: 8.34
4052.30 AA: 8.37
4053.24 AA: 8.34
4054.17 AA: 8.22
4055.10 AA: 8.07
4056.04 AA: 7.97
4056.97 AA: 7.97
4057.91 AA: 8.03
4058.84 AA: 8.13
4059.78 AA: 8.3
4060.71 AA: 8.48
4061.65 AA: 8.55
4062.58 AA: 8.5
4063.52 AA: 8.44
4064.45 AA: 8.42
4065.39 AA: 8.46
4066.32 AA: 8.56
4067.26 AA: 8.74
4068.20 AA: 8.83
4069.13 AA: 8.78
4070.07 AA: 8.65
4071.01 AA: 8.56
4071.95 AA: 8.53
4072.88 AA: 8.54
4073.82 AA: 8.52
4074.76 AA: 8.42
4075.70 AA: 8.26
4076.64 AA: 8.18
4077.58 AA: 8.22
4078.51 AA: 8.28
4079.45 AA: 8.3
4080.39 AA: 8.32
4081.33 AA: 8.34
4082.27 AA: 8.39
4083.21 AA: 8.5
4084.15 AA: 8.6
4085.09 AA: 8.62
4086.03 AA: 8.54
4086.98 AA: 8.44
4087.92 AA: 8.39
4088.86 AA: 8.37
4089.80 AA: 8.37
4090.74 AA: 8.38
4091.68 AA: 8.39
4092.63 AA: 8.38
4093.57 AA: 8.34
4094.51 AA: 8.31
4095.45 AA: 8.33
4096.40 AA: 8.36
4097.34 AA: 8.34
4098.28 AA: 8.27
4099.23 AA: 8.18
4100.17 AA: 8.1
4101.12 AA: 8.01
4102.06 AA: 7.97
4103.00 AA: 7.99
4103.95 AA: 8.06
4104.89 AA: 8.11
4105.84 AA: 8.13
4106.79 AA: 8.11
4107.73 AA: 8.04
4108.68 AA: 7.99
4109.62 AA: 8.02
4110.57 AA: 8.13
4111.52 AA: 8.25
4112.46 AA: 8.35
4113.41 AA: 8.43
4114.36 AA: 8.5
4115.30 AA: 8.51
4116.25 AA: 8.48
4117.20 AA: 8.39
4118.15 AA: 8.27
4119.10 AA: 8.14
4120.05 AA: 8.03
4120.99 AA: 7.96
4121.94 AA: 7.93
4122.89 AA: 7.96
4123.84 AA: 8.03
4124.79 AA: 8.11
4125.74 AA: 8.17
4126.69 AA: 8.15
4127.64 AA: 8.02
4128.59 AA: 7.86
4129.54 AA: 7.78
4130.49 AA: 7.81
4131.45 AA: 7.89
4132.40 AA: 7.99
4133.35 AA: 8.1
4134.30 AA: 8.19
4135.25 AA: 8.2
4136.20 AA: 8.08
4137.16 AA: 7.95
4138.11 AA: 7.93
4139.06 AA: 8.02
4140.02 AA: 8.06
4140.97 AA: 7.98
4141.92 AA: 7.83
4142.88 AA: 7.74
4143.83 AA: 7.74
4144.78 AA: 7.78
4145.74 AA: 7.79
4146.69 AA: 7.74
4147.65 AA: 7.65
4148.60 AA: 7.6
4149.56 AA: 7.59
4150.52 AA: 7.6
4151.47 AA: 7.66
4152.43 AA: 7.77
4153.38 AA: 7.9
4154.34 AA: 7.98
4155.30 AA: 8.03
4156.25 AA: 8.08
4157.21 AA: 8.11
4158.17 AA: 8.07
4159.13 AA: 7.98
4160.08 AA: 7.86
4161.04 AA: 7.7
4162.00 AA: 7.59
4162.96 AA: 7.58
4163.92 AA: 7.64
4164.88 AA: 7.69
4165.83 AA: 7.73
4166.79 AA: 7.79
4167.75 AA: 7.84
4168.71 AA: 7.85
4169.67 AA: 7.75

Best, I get 0.99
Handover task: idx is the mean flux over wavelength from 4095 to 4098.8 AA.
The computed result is 8.31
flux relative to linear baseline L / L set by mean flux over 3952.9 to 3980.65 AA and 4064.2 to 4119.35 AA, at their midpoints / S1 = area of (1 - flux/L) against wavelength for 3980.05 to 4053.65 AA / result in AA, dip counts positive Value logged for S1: 0.3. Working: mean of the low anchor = 8.35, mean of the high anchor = 8.34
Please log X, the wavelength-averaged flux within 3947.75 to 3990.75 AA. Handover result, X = 8.46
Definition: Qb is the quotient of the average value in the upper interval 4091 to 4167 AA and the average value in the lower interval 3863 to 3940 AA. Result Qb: 0.89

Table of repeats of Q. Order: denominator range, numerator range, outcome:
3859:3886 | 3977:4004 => 0.94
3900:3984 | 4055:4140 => 1.03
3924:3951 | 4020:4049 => 0.97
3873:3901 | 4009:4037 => 0.99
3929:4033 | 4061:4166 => 1.03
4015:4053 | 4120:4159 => 1.02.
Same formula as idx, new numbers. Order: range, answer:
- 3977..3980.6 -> 8.31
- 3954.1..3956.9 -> 9.08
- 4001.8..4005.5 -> 8.26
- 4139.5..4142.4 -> 7.95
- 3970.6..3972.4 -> 7.89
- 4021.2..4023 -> 8.24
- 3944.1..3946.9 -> 8.92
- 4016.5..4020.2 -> 8.67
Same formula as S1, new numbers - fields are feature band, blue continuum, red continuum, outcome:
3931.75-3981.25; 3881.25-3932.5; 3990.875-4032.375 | 0.55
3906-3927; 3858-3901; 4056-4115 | 0.36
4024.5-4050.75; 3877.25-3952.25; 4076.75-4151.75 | 1.04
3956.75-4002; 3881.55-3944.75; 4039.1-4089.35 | 1.17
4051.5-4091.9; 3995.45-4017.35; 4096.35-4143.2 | -0.74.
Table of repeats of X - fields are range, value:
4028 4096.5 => 8.28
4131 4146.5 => 7.95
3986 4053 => 8.31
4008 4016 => 8.39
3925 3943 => 8.66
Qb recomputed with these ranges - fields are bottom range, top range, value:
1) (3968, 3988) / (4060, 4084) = 1.04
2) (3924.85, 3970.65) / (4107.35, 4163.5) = 0.92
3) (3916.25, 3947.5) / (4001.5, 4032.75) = 0.95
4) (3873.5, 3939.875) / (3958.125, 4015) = 0.94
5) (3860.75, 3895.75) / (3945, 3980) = 0.92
